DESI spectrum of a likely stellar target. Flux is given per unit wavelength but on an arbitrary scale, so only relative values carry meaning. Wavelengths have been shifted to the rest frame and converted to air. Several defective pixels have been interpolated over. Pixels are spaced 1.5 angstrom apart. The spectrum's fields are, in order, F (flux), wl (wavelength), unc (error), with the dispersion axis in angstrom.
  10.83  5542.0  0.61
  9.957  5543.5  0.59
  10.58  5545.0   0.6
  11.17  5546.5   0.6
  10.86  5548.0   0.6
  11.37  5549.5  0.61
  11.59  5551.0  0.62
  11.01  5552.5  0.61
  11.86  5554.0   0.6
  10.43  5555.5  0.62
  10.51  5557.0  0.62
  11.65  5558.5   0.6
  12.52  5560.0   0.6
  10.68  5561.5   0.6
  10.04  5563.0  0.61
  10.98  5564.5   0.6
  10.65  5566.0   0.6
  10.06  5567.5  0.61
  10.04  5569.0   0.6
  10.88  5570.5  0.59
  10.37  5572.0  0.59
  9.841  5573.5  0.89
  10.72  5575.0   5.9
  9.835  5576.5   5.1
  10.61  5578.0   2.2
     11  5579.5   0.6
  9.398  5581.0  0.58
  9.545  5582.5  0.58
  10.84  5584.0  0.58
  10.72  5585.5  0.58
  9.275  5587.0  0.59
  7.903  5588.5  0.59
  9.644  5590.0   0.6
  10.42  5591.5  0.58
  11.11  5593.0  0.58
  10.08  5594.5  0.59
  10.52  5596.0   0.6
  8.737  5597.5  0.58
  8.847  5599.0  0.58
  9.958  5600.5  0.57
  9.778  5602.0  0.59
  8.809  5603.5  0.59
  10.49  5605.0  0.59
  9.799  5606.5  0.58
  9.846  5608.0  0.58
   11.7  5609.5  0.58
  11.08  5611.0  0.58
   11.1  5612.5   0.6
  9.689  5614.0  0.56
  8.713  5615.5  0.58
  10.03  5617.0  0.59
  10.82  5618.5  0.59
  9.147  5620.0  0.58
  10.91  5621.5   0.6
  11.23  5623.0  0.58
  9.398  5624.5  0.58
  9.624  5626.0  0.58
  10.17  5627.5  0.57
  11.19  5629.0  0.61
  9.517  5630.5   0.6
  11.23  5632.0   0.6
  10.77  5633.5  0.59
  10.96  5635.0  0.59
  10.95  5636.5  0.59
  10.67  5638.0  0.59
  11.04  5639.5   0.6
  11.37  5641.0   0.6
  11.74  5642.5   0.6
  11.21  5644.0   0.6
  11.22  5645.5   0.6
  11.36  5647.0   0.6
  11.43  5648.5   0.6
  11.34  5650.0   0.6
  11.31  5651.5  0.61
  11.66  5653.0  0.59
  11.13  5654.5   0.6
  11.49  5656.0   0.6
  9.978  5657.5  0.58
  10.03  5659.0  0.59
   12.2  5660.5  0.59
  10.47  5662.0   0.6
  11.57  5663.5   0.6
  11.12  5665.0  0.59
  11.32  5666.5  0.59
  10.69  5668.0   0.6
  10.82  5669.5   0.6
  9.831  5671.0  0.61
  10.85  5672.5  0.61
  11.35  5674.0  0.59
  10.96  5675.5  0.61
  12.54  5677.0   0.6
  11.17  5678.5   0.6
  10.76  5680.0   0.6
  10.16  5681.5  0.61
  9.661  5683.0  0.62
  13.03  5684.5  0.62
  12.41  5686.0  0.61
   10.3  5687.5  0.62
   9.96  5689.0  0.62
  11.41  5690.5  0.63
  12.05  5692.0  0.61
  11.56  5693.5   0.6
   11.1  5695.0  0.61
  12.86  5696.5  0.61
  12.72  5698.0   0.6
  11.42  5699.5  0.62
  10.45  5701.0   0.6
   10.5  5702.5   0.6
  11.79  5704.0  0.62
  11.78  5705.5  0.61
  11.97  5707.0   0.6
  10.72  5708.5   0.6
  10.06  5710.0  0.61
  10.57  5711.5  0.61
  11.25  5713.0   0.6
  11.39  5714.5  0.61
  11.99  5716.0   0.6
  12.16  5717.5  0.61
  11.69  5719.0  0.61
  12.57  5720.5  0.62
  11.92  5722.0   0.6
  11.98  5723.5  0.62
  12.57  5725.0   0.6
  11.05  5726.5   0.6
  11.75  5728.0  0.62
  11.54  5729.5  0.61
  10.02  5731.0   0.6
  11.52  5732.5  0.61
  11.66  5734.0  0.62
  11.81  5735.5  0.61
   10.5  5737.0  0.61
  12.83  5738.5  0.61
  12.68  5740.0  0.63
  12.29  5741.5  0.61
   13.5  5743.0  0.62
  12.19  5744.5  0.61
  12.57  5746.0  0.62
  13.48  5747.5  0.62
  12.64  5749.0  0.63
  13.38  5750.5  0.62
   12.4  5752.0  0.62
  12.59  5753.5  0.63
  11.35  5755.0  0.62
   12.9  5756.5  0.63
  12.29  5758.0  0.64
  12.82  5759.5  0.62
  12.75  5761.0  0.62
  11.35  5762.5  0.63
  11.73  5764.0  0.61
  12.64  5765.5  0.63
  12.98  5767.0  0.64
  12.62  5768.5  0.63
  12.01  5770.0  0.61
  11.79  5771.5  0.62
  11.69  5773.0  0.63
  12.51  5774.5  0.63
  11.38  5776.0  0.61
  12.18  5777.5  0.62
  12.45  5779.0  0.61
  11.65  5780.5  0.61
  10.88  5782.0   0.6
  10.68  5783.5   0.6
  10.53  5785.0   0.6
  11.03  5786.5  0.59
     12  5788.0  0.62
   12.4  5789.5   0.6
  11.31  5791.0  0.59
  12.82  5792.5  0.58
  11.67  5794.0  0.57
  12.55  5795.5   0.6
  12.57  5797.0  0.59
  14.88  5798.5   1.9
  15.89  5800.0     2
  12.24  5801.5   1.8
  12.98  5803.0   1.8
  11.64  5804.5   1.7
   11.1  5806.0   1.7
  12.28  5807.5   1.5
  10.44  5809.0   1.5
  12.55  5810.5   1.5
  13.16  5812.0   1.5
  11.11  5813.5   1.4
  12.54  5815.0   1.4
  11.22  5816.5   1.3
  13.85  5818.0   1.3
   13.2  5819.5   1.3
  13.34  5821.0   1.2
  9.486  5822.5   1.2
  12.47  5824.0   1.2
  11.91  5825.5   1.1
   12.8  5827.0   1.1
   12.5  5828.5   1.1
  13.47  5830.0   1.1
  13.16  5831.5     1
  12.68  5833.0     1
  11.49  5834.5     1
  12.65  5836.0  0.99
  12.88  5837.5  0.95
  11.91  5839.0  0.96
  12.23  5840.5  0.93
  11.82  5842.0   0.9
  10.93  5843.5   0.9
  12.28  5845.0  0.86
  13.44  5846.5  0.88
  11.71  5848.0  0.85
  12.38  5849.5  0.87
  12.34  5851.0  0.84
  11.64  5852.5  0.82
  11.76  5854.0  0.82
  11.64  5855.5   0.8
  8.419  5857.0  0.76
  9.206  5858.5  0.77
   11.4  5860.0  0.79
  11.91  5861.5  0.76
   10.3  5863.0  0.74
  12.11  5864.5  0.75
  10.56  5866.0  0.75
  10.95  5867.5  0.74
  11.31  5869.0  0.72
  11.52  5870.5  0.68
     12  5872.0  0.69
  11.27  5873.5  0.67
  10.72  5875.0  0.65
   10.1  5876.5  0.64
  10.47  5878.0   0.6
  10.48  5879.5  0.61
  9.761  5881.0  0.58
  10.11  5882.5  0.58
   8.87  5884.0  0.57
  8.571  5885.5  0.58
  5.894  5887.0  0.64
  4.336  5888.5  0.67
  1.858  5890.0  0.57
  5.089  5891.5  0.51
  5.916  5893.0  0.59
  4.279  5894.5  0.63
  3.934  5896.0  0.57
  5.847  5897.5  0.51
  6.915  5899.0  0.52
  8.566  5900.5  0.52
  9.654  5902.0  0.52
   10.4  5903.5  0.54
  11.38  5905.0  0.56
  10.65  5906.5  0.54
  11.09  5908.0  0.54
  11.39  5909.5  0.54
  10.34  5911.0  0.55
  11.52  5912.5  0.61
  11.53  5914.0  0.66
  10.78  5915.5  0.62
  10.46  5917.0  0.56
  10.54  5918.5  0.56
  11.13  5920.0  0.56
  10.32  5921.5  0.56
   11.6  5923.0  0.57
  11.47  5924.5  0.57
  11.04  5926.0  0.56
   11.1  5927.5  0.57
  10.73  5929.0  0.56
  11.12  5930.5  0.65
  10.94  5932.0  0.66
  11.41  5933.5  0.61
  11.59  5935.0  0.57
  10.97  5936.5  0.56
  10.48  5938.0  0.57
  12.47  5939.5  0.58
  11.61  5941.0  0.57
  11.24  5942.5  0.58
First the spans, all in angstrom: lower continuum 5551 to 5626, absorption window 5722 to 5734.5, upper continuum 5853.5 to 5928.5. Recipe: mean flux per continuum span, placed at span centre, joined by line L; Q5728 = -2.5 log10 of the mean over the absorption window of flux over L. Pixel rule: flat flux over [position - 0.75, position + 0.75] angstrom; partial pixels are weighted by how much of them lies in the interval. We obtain -0.156 mag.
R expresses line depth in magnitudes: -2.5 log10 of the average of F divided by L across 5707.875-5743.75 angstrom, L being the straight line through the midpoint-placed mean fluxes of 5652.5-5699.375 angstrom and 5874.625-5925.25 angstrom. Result -0.09 mag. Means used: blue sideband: 11.2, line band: 11.7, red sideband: 8.99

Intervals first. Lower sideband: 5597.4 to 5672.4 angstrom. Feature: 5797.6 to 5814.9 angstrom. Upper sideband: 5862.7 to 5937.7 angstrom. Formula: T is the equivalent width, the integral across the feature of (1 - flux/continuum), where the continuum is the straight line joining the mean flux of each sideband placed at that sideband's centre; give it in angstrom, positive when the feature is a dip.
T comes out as -4.4 angstrom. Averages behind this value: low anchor 10.6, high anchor 9.7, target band 12.6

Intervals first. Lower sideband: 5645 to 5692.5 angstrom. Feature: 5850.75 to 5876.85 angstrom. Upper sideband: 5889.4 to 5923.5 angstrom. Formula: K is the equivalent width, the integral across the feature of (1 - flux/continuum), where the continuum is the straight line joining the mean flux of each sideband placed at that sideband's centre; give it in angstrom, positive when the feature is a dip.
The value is -4.8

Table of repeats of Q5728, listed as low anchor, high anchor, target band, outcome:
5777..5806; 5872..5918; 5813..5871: -0.129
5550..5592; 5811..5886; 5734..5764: -0.113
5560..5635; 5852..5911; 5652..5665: -0.111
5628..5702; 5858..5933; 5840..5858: -0.171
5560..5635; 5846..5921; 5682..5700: -0.149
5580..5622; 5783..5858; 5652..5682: -0.040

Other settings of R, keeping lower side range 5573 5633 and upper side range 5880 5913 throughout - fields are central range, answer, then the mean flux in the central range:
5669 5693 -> -0.16 mag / 11.1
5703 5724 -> -0.23 mag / 11.5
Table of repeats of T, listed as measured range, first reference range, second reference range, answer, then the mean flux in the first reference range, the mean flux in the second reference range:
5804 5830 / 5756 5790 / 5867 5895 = -3.81 angstrom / 12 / 8.62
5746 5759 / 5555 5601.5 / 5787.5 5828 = -0.83 angstrom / 10.2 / 12.4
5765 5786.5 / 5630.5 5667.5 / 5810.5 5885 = -0.72 angstrom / 11.1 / 11.6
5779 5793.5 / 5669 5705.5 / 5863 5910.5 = -2.06 angstrom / 11.2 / 8.93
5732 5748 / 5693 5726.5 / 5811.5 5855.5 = -0.71 angstrom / 11.6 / 12.3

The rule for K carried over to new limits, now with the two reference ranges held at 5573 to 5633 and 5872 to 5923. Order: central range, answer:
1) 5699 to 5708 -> -1.5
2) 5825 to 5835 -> -3.6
